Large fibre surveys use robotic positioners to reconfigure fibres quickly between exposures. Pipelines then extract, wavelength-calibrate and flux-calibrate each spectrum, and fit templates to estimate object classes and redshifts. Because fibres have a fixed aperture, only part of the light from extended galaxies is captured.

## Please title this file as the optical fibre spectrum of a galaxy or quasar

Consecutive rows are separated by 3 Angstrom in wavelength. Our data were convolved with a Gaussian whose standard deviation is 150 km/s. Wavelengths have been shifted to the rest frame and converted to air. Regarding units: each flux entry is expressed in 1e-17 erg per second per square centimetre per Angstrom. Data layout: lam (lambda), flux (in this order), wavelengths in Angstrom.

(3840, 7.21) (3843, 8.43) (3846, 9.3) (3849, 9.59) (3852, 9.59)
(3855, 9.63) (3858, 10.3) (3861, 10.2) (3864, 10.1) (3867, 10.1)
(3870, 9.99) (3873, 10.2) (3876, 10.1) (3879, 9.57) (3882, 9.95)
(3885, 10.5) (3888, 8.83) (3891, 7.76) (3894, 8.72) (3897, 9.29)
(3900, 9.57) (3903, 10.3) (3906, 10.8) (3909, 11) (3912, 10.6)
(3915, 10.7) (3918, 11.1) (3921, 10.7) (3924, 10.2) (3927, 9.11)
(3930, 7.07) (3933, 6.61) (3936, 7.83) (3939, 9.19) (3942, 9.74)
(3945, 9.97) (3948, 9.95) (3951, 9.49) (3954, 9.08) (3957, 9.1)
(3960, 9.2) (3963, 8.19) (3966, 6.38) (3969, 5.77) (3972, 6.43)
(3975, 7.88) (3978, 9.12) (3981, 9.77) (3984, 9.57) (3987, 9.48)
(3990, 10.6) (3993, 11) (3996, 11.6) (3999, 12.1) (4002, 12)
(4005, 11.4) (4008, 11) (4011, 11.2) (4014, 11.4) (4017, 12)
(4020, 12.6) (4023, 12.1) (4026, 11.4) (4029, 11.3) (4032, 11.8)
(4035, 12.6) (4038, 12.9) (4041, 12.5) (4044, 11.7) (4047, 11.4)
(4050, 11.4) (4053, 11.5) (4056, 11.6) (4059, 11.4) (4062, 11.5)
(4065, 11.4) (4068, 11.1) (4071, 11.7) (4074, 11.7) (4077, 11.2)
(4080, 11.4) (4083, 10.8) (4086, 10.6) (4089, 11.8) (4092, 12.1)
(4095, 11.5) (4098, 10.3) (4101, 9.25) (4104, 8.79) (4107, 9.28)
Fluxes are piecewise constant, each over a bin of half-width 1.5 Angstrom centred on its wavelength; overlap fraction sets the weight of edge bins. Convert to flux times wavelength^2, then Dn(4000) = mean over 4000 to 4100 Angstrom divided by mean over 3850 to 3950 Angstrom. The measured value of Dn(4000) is 1.29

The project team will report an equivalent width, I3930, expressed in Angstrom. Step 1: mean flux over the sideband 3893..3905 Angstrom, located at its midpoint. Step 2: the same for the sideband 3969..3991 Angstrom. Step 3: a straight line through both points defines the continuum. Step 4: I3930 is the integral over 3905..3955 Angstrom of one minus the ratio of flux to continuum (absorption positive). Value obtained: -1.9 Angstrom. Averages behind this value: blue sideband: 9.56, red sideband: 8.72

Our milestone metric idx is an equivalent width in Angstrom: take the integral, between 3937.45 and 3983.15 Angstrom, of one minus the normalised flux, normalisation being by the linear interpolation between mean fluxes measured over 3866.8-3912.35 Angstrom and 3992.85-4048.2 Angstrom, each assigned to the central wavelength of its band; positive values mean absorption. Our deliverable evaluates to 9.4 Angstrom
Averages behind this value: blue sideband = 9.8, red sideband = 11.8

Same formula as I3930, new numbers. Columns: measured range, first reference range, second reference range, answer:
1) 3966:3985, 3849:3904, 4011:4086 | 5.1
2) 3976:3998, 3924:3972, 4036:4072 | -1.2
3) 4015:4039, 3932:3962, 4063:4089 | -3.8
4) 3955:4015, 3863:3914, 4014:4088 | 7.1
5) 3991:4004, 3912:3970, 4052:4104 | -2.3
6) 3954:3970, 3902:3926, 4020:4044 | 4.7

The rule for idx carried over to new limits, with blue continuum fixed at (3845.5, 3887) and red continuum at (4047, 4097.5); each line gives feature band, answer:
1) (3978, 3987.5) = 1.1 Angstrom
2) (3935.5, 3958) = 2.5 Angstrom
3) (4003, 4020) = -0.9 Angstrom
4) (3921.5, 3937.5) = 3.2 Angstrom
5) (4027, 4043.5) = -1.5 Angstrom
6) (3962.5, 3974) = 4.4 Angstrom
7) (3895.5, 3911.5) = 0.0 Angstrom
